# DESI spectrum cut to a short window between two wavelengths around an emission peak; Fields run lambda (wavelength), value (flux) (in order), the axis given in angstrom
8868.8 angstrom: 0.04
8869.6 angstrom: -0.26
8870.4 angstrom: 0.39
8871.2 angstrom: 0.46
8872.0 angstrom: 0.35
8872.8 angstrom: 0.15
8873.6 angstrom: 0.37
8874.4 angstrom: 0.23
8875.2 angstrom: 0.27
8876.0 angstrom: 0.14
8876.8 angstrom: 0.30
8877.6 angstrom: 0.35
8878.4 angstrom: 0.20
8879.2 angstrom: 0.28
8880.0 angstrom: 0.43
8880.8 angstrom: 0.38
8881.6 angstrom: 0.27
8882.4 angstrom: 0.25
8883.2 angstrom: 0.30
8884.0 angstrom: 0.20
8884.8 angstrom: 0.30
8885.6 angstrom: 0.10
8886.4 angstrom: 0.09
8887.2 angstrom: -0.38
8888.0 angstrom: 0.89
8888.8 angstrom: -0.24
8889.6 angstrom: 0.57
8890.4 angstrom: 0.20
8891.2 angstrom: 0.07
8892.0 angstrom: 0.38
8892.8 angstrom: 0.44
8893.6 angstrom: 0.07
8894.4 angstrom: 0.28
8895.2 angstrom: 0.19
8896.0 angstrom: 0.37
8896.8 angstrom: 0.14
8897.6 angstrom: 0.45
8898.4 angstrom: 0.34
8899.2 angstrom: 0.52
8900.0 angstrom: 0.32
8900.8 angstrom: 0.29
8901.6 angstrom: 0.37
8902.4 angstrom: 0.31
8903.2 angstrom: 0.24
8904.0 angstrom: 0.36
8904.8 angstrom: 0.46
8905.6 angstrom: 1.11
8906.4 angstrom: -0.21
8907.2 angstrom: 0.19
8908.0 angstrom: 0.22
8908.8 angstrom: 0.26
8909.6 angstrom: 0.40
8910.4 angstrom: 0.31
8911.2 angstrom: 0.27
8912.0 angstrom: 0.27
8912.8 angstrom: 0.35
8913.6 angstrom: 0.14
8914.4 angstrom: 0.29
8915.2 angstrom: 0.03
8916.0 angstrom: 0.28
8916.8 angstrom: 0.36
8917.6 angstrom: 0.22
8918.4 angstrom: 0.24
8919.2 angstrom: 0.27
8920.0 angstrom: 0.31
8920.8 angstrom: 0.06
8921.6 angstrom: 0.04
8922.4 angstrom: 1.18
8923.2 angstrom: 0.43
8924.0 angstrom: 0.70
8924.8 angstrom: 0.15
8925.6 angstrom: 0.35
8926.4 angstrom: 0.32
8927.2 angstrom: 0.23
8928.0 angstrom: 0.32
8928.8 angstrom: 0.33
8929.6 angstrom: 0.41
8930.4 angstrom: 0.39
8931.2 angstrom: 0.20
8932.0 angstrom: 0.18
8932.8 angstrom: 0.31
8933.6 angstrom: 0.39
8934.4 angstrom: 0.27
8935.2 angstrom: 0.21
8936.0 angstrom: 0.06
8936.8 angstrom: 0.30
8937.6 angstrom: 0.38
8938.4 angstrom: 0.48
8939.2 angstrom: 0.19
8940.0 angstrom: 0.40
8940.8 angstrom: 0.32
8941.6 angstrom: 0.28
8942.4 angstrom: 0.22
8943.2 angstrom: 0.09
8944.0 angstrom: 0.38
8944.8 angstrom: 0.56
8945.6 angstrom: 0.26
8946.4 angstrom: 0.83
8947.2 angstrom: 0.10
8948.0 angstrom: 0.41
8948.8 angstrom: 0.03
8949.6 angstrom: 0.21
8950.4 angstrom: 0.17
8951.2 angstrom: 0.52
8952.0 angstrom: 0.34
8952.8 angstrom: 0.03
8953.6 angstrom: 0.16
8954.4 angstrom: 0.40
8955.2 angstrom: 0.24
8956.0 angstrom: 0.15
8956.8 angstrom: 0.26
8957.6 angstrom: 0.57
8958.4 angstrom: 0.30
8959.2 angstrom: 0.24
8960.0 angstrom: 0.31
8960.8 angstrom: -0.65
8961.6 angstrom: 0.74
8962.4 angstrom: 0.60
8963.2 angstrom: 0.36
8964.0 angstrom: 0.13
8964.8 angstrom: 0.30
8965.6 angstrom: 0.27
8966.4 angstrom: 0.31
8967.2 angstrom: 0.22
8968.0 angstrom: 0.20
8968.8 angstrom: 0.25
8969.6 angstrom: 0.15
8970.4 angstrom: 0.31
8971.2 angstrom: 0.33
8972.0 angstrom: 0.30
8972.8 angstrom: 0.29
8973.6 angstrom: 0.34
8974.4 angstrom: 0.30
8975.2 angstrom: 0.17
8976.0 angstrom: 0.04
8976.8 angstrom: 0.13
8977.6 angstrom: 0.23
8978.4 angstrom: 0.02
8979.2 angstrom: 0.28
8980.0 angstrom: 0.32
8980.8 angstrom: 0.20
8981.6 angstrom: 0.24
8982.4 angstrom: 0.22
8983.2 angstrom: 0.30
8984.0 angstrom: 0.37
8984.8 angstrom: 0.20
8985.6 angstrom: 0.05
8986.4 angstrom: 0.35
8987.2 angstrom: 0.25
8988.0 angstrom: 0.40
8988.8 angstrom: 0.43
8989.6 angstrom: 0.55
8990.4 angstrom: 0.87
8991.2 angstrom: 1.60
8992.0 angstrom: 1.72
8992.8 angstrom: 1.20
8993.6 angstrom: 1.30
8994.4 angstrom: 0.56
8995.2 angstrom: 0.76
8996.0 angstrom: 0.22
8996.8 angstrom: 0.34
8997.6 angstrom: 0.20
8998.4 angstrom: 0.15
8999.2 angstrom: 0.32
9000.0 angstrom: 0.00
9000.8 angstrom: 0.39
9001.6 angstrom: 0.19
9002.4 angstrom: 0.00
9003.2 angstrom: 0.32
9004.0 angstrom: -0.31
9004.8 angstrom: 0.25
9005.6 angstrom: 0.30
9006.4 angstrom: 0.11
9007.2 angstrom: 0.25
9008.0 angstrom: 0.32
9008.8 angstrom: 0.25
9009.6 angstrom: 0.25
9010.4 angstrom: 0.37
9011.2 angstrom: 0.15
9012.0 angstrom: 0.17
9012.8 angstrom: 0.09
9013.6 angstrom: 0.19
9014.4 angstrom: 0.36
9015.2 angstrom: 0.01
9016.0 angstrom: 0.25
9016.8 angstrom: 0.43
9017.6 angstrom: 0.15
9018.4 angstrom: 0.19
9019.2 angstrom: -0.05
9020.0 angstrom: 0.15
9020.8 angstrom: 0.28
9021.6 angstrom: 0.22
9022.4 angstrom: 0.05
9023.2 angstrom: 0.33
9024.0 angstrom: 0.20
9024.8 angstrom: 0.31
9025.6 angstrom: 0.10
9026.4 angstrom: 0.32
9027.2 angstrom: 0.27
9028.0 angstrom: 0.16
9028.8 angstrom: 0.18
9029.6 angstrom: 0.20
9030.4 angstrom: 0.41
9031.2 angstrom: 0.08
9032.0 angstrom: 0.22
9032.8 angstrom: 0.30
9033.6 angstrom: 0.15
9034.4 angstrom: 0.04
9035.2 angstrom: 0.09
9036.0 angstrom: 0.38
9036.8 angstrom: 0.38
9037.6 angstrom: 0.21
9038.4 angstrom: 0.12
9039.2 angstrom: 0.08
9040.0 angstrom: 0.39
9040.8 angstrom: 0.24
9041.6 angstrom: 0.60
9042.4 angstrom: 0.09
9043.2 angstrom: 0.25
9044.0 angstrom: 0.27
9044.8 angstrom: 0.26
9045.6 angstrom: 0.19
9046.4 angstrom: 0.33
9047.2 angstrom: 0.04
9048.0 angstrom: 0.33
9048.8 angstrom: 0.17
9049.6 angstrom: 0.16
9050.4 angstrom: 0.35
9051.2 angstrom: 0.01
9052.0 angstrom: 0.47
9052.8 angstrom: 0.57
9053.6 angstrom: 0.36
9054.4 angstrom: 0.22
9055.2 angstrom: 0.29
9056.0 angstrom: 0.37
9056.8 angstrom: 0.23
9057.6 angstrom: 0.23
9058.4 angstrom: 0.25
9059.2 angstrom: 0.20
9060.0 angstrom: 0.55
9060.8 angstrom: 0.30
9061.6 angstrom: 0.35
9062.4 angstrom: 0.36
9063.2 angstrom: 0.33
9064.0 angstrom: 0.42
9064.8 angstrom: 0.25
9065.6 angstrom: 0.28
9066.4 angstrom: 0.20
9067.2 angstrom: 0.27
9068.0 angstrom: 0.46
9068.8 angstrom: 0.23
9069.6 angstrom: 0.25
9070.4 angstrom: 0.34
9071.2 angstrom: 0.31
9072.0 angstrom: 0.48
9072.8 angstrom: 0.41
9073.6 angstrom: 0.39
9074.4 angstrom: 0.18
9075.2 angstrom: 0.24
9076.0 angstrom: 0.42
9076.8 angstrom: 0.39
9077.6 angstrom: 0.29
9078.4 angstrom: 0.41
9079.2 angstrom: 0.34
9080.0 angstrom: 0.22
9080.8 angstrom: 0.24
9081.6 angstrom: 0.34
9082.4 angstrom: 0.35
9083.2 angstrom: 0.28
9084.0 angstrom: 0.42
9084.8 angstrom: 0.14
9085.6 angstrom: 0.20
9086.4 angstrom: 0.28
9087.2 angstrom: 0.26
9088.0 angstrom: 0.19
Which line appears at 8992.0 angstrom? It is H-beta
